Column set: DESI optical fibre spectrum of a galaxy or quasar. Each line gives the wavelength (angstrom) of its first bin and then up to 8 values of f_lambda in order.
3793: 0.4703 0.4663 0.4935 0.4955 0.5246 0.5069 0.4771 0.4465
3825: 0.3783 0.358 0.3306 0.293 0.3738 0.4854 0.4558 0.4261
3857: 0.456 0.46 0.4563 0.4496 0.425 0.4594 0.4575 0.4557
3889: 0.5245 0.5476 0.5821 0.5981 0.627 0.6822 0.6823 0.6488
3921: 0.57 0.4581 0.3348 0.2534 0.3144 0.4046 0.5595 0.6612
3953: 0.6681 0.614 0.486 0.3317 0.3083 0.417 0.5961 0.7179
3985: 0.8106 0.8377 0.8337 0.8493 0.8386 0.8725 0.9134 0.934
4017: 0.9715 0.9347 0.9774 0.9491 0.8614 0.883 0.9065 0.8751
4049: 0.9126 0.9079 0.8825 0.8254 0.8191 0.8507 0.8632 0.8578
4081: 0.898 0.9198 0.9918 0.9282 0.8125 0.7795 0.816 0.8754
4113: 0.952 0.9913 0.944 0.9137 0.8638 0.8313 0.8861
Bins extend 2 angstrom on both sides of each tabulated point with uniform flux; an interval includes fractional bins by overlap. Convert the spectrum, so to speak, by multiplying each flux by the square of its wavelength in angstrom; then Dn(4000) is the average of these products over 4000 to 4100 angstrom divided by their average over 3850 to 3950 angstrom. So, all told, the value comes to 1.9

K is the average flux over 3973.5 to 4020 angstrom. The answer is 0.823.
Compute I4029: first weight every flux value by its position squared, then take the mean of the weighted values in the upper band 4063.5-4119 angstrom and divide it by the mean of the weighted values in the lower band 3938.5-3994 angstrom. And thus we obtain 1.6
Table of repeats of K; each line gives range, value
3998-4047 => 0.909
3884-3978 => 0.513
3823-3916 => 0.479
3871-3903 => 0.506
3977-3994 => 0.774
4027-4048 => 0.896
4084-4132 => 0.897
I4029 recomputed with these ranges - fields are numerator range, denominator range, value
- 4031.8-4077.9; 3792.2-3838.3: 2.25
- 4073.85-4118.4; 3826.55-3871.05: 2.44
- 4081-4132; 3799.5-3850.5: 2.40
